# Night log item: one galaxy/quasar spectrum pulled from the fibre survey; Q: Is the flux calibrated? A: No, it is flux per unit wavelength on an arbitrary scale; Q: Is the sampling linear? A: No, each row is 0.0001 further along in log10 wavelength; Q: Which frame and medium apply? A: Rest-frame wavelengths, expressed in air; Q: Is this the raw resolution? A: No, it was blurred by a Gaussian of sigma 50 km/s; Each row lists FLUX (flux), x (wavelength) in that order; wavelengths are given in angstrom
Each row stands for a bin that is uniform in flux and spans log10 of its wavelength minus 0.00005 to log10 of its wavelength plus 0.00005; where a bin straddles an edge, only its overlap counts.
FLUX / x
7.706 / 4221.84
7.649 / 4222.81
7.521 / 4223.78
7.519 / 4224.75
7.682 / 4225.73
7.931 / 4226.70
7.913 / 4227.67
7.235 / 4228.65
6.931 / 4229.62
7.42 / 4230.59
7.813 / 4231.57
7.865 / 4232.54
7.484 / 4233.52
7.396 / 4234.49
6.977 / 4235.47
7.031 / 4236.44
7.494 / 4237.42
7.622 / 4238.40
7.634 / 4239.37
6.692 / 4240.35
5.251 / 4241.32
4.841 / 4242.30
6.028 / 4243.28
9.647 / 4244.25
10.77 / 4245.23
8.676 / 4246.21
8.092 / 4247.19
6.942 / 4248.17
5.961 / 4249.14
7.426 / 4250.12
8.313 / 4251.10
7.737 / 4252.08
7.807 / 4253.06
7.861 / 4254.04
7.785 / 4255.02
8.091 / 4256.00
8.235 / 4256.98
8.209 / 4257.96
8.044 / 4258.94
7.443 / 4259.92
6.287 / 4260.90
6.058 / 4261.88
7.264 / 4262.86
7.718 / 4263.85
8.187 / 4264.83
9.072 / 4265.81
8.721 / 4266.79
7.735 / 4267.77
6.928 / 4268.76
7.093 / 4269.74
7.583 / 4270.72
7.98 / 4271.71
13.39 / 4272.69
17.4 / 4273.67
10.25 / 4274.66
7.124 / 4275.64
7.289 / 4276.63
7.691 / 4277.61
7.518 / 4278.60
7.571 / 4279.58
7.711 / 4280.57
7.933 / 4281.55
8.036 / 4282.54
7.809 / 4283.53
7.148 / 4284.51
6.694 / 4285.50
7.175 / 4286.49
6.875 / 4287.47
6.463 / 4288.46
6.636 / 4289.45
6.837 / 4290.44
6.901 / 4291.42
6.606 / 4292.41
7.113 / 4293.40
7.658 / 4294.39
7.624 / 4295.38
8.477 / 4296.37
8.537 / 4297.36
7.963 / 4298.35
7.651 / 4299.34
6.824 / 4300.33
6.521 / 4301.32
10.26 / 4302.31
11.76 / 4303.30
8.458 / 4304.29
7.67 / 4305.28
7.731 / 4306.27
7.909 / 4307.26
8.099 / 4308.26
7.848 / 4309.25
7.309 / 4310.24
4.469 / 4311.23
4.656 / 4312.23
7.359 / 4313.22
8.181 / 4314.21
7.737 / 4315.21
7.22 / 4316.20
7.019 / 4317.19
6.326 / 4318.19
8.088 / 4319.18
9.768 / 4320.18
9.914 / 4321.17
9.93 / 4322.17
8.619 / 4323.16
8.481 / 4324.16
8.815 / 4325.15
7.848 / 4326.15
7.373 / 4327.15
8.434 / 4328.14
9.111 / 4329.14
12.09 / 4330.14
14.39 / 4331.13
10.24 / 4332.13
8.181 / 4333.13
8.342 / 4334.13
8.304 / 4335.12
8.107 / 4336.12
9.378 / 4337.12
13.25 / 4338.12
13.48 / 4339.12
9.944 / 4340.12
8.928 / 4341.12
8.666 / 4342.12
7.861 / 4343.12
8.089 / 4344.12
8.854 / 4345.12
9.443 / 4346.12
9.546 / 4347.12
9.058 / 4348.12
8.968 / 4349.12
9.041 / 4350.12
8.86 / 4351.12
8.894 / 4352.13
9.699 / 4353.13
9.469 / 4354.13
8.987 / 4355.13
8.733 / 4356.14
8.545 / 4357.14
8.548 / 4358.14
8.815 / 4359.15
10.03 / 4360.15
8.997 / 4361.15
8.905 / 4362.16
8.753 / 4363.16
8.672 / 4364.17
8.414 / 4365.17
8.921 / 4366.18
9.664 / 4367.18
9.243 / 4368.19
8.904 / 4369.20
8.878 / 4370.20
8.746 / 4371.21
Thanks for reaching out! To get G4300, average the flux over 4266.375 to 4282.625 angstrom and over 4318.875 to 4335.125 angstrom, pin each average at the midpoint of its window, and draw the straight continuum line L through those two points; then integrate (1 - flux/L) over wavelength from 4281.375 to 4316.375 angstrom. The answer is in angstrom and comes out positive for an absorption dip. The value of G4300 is 5.8 angstrom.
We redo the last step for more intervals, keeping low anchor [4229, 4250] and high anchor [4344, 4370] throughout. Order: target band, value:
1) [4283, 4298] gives 1.6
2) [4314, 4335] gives -0.7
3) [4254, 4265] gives 0.1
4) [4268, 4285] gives -1.6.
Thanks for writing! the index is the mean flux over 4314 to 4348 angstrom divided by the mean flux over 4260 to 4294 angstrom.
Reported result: 1.2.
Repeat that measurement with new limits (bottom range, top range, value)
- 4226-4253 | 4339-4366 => 1.21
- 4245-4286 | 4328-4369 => 1.15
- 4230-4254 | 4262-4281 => 1.15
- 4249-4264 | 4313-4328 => 1.09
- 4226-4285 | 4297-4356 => 1.11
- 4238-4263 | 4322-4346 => 1.26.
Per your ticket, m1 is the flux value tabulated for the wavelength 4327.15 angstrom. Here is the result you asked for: 7.373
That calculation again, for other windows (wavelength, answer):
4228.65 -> 7.235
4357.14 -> 8.545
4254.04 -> 7.861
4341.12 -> 8.928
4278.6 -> 7.518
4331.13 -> 14.39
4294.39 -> 7.658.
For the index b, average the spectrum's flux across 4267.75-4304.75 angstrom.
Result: 8.09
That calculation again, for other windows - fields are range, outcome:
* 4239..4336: 8.02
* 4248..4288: 8.01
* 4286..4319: 7.46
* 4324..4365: 9.27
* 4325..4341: 9.83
